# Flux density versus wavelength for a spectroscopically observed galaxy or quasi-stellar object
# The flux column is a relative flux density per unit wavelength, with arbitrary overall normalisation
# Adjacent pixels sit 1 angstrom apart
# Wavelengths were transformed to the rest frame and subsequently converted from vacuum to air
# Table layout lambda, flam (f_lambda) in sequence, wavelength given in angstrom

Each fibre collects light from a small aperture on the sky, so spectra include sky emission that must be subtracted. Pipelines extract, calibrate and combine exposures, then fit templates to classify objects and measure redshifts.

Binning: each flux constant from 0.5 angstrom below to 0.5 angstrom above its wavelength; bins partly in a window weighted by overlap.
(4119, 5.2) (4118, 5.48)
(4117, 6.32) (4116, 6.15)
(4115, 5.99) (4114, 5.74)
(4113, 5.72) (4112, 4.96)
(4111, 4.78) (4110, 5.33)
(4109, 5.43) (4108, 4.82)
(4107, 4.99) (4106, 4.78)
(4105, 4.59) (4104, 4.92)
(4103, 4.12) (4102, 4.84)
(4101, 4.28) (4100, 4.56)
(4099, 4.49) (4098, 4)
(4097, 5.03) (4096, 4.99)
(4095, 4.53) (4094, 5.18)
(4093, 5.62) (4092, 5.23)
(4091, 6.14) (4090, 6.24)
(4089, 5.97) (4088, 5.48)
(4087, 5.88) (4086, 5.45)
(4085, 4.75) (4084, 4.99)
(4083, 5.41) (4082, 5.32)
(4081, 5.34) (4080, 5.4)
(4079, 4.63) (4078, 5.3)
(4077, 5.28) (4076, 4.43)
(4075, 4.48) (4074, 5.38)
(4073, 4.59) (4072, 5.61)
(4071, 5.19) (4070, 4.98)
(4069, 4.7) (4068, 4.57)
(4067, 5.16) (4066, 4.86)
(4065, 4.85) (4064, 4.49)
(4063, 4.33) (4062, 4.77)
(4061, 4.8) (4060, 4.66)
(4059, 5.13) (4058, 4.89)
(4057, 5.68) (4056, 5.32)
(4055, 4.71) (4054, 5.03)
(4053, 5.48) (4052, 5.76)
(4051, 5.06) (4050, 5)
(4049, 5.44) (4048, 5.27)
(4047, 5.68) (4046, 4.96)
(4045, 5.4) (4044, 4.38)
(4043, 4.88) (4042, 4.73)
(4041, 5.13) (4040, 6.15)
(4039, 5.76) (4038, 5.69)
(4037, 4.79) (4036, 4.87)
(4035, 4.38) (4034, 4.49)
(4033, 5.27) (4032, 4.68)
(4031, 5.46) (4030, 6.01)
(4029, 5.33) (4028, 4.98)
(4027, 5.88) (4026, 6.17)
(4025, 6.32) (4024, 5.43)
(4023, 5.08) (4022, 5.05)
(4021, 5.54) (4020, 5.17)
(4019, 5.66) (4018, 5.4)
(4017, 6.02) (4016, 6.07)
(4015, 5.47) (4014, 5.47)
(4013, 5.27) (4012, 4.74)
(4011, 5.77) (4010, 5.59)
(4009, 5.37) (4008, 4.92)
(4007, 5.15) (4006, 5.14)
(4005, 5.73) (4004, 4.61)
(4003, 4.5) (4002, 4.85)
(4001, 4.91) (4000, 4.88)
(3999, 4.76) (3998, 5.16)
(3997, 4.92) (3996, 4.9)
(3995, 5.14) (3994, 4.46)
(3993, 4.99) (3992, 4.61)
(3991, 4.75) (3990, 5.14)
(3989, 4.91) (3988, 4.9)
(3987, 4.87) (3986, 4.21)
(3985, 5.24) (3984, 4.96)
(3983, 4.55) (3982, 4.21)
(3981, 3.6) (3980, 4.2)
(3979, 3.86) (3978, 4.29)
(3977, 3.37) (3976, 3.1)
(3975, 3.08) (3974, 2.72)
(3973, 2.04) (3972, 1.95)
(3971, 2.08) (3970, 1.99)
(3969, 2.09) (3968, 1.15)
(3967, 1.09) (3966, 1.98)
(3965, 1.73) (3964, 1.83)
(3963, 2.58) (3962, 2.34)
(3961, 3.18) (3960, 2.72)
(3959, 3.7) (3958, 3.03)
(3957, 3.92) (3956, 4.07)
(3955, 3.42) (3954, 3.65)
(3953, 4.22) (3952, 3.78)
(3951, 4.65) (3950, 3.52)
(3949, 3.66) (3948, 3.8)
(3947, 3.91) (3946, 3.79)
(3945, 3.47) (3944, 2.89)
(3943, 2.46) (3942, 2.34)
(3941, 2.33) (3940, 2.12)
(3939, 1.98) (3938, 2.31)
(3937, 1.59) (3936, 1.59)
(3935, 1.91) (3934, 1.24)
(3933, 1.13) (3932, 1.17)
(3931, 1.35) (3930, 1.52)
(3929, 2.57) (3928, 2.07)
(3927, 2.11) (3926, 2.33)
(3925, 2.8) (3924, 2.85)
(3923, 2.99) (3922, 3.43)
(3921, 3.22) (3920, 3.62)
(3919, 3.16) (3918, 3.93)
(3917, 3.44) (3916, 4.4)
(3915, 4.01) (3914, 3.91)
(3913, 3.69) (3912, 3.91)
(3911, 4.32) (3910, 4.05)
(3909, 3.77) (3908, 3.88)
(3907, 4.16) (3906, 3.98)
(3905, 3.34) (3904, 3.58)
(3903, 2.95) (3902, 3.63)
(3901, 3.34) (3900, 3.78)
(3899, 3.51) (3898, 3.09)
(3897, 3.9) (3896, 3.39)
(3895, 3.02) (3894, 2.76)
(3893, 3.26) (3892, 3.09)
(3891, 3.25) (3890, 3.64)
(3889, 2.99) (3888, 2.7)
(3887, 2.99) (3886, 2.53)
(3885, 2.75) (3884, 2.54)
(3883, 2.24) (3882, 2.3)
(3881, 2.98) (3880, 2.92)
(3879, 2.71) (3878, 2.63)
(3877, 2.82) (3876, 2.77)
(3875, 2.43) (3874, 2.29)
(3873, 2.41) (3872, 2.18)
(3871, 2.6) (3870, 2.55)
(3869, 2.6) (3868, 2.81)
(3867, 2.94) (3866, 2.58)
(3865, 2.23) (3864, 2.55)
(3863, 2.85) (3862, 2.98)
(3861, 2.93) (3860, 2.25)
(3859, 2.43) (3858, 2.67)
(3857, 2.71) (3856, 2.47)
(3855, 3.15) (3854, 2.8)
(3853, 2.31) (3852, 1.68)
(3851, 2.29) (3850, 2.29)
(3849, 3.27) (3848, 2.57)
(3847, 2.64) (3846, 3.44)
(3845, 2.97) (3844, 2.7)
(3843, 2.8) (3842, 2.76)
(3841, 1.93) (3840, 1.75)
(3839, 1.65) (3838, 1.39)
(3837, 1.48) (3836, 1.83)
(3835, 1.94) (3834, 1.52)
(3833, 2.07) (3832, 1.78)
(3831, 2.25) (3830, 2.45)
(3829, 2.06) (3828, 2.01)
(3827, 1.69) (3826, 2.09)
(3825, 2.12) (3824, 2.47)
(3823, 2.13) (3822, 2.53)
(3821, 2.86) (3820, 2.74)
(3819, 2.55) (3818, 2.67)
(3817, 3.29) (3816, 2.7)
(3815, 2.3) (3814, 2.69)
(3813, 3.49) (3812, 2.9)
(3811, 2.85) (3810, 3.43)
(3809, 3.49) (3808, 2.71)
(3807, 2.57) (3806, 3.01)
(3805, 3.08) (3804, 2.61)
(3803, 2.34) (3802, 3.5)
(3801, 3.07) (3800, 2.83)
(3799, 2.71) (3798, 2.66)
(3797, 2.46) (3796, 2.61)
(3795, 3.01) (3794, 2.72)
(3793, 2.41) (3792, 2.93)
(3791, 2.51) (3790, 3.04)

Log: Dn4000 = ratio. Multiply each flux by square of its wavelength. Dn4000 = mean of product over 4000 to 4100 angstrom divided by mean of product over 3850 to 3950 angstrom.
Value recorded 1.9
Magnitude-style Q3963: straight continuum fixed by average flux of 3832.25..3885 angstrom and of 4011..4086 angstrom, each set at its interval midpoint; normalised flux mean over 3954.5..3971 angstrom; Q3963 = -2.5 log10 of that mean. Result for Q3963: 0.48 mag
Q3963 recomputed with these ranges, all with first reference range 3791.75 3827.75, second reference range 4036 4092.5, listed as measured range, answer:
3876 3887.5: 0.26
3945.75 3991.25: 0.23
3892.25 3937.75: 0.21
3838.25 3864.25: 0.22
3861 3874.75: 0.25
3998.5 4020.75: -0.13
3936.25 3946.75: 0.49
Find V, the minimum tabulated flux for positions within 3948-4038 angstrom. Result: 1.09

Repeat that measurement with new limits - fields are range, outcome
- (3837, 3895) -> 1.39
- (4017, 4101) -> 4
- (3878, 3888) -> 2.24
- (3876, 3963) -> 1.13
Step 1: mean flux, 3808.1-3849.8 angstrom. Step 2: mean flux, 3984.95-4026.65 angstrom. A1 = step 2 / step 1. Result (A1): 2.11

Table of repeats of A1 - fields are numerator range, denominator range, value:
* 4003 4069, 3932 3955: 1.85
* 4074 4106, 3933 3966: 1.75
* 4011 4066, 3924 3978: 2.00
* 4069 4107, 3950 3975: 1.83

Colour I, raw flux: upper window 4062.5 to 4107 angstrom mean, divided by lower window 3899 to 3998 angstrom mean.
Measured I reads 1.5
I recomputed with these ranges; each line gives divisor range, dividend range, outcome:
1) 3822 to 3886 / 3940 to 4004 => 1.50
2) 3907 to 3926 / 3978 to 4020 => 1.38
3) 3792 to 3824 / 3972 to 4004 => 1.56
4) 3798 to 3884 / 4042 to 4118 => 2.01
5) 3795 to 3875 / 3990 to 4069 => 2.03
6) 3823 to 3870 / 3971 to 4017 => 1.94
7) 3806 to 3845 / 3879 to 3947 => 1.23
